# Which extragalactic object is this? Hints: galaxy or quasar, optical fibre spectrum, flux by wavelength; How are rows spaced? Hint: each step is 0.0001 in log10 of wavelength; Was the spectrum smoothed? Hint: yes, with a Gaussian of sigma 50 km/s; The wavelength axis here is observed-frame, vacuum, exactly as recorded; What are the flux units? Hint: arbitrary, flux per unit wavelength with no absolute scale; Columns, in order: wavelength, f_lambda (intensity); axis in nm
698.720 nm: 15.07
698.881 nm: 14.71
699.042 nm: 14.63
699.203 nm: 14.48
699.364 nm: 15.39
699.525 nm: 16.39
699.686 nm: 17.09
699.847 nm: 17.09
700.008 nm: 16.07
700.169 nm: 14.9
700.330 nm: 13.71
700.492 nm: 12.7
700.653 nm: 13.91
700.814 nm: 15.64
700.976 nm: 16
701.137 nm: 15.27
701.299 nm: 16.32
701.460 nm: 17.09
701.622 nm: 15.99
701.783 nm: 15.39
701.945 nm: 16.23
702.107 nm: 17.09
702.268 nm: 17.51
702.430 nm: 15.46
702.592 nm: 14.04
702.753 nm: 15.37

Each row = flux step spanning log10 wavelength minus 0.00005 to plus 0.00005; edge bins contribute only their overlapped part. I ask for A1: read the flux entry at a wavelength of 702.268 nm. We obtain 17.51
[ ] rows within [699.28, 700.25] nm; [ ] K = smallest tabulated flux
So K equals 14.9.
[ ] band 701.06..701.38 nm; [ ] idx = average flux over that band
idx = 15.8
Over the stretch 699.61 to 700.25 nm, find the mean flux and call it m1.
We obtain 16.3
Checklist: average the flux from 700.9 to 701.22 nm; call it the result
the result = 15.6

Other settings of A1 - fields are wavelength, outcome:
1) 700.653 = 13.91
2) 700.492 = 12.7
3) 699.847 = 17.09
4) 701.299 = 16.32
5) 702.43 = 15.46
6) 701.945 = 16.23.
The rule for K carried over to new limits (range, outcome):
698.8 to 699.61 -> 14.48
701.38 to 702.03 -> 15.39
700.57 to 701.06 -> 13.91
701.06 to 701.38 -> 15.27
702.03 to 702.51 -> 15.46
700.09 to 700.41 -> 13.71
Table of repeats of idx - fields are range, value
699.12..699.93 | 16.1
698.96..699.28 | 14.6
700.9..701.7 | 16.1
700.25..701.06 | 14.4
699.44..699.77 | 16.7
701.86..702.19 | 16.6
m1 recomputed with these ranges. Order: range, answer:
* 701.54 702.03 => 15.9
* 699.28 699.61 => 15.9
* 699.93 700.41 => 14.9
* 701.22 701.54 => 16.7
